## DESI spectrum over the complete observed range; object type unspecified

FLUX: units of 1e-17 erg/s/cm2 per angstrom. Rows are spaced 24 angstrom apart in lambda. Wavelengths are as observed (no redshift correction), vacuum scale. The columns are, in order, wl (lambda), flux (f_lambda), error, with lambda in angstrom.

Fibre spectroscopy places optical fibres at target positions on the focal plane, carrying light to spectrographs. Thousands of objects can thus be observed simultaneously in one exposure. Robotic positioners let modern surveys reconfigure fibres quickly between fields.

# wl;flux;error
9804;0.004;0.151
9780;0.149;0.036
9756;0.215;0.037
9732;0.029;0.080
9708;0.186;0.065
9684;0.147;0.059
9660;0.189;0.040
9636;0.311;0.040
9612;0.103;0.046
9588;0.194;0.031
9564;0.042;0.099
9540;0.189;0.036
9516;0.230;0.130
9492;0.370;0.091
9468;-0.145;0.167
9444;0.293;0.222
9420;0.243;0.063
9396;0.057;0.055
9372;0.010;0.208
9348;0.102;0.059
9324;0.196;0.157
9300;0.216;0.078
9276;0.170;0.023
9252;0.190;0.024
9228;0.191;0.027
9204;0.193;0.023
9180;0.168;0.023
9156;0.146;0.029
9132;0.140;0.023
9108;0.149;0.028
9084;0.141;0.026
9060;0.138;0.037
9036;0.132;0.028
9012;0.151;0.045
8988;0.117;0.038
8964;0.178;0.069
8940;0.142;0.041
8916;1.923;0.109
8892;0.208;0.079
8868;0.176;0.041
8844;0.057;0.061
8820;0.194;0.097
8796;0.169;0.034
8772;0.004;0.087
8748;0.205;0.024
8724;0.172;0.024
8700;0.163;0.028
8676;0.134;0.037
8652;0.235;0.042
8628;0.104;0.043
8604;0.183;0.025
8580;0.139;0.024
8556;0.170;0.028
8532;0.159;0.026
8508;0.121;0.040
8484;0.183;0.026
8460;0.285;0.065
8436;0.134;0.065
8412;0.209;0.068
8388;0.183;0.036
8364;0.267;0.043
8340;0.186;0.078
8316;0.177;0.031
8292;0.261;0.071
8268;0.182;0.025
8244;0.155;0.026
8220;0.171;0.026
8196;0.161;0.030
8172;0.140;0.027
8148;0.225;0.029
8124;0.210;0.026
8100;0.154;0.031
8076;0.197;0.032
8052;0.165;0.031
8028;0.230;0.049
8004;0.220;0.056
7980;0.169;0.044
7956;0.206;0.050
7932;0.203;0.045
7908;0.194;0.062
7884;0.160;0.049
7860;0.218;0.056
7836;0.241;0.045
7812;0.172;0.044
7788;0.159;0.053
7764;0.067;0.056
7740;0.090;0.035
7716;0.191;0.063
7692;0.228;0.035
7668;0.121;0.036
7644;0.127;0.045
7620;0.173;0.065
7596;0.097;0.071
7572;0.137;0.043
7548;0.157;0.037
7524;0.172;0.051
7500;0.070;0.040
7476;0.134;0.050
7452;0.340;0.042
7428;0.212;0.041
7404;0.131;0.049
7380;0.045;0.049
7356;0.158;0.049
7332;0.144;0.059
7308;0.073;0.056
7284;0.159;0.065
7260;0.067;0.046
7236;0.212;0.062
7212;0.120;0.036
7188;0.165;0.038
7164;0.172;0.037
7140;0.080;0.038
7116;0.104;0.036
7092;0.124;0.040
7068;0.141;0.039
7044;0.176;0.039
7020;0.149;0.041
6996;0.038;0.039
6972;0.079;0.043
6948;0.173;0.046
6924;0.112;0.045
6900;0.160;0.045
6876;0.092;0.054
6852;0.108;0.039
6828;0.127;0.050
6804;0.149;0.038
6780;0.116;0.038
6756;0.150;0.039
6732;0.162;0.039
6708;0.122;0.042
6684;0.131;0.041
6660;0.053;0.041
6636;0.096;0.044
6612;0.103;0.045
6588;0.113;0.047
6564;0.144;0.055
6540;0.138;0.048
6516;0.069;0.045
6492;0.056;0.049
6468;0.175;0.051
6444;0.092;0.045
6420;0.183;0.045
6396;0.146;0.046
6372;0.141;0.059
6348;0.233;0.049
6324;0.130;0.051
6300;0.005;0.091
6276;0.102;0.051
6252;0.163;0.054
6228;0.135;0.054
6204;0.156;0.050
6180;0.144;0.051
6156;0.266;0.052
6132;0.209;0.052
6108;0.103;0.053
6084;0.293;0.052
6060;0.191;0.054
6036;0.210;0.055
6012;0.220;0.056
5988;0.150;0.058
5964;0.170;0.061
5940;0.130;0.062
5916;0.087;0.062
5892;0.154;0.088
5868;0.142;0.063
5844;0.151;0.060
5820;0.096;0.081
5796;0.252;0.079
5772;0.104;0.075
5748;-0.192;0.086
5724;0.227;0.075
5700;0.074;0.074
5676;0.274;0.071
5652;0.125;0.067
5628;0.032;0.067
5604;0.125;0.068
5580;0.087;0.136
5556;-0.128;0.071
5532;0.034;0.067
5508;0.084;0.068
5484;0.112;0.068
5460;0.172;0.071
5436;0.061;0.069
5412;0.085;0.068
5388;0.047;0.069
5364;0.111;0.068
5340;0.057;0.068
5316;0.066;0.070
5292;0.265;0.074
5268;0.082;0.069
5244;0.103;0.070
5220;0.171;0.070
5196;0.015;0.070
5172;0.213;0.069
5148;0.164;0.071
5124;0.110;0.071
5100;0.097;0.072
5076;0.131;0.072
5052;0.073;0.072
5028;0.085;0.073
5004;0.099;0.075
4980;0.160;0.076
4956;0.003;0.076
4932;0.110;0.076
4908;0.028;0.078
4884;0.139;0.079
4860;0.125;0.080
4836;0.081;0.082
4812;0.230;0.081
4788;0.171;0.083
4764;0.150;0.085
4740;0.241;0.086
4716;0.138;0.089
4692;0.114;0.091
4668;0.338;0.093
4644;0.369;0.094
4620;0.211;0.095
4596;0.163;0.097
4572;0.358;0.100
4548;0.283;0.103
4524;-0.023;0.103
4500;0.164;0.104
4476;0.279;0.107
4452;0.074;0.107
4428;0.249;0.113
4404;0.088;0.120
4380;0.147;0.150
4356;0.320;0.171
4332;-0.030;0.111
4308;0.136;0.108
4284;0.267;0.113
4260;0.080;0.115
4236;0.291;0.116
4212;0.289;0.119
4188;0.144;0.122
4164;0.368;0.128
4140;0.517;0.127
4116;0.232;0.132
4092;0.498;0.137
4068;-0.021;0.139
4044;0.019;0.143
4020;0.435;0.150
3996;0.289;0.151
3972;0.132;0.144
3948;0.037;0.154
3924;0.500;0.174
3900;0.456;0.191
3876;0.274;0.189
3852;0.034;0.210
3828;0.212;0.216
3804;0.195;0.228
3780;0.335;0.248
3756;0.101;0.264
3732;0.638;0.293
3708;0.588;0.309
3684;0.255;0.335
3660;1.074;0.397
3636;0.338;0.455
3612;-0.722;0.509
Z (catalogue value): 1.00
